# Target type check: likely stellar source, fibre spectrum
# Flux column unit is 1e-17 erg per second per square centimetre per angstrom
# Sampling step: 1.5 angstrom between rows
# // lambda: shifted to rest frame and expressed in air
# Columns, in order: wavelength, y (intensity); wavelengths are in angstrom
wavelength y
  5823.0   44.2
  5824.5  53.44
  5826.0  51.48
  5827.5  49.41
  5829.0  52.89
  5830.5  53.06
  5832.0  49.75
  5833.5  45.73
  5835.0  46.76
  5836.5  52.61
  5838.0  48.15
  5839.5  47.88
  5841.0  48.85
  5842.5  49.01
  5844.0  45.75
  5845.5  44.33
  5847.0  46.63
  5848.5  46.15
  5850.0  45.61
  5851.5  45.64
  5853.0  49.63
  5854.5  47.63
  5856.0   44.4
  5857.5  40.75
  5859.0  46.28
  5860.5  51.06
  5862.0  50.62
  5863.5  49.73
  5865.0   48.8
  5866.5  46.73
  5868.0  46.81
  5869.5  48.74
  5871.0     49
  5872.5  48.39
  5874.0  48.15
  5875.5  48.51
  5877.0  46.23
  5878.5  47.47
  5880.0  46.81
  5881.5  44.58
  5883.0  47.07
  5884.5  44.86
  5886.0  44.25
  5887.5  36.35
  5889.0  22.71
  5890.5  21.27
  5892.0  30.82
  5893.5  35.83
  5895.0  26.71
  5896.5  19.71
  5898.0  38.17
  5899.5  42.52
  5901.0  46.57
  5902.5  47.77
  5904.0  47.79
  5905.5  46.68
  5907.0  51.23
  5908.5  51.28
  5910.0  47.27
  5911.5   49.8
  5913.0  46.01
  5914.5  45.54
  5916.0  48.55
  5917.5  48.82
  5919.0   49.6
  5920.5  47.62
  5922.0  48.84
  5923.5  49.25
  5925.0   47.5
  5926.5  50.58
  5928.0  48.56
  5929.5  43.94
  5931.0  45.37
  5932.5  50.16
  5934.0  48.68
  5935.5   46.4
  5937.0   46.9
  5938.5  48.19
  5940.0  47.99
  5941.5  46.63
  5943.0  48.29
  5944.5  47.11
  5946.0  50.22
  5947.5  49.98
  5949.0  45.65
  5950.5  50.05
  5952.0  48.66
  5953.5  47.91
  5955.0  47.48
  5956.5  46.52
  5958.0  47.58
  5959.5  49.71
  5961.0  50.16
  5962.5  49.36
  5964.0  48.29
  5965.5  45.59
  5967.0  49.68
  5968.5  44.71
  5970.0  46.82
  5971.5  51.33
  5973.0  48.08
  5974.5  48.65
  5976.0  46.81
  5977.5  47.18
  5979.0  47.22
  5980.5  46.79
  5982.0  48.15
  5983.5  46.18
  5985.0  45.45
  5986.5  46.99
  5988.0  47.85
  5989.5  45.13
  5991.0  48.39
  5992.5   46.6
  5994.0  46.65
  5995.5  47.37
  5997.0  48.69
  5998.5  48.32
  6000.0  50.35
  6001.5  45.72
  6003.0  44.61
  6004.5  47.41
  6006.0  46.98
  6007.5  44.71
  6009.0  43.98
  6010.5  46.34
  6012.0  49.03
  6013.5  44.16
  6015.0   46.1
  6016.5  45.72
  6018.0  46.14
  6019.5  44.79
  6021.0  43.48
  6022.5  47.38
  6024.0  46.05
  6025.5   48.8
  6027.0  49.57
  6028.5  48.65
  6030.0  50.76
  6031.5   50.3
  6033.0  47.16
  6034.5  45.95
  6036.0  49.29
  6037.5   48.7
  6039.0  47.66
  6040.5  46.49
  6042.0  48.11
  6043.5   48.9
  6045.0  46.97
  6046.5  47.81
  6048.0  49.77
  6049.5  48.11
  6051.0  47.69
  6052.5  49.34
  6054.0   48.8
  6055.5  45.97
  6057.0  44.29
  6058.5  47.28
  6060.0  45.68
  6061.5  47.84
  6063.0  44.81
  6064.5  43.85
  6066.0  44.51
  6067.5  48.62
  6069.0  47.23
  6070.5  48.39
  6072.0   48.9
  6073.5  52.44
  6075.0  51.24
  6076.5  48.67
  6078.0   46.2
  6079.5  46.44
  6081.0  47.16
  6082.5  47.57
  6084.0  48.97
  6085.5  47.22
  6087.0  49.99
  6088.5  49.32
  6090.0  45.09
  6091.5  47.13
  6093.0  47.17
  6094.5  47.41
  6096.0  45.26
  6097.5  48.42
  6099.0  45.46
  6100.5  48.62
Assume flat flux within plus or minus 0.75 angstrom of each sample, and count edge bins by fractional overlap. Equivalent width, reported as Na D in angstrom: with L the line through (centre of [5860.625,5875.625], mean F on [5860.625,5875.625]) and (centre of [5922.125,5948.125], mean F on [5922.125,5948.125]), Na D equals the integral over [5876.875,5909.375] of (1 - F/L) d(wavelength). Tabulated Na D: 5.50 angstrom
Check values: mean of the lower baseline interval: 48.7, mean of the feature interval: 40.2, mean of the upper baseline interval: 48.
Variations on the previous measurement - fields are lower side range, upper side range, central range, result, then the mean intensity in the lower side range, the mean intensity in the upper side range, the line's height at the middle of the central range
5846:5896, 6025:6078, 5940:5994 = -2.1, 43.6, 47.9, 45.9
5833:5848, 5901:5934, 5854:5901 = 5.4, 47.6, 48.2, 47.9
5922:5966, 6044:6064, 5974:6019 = 0.8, 48.1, 47.2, 47.7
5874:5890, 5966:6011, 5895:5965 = -3.5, 42.8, 47.1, 44.7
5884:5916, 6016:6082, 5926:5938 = -1.6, 40.3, 47.6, 41.9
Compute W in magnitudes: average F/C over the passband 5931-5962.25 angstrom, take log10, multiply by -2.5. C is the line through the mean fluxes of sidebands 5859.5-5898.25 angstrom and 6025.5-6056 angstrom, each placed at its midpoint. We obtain -0.083 mag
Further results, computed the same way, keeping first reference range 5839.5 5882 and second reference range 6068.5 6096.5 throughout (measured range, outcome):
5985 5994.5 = 0.02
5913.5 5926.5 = -0.02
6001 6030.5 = 0.03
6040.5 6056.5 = 0.00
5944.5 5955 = -0.02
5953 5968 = -0.01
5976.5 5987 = 0.02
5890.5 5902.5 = 0.35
